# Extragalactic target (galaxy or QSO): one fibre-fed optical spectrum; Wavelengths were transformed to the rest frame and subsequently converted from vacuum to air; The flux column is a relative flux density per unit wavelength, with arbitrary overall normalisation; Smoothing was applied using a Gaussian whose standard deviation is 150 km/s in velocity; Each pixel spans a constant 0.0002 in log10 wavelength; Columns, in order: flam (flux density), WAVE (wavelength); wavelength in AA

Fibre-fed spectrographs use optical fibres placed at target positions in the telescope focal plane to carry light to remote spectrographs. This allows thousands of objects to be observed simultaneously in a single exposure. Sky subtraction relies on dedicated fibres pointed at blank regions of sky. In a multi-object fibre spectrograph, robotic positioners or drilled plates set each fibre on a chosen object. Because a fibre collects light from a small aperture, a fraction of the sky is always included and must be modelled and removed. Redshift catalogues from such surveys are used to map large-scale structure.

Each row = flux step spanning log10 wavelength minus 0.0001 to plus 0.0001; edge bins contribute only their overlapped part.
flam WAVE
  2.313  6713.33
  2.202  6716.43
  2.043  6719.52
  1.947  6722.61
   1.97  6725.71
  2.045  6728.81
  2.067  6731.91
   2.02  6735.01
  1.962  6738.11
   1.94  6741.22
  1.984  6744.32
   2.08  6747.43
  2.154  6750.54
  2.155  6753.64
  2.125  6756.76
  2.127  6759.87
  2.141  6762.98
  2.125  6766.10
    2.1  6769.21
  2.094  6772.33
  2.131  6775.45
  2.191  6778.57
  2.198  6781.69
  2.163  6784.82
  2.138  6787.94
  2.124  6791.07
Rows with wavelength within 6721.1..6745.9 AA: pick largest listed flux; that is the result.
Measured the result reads 2.067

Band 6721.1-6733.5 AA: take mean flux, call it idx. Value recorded 2.01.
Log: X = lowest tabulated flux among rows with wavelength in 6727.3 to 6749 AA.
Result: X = 1.94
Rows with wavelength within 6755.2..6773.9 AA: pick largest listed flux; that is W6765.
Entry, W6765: 2.141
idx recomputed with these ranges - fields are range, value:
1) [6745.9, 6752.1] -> 2.12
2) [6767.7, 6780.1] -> 2.13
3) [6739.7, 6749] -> 2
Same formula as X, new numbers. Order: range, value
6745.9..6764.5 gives 2.08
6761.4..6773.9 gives 2.094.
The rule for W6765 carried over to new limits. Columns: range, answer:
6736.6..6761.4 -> 2.155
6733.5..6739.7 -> 2.02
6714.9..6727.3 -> 2.202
